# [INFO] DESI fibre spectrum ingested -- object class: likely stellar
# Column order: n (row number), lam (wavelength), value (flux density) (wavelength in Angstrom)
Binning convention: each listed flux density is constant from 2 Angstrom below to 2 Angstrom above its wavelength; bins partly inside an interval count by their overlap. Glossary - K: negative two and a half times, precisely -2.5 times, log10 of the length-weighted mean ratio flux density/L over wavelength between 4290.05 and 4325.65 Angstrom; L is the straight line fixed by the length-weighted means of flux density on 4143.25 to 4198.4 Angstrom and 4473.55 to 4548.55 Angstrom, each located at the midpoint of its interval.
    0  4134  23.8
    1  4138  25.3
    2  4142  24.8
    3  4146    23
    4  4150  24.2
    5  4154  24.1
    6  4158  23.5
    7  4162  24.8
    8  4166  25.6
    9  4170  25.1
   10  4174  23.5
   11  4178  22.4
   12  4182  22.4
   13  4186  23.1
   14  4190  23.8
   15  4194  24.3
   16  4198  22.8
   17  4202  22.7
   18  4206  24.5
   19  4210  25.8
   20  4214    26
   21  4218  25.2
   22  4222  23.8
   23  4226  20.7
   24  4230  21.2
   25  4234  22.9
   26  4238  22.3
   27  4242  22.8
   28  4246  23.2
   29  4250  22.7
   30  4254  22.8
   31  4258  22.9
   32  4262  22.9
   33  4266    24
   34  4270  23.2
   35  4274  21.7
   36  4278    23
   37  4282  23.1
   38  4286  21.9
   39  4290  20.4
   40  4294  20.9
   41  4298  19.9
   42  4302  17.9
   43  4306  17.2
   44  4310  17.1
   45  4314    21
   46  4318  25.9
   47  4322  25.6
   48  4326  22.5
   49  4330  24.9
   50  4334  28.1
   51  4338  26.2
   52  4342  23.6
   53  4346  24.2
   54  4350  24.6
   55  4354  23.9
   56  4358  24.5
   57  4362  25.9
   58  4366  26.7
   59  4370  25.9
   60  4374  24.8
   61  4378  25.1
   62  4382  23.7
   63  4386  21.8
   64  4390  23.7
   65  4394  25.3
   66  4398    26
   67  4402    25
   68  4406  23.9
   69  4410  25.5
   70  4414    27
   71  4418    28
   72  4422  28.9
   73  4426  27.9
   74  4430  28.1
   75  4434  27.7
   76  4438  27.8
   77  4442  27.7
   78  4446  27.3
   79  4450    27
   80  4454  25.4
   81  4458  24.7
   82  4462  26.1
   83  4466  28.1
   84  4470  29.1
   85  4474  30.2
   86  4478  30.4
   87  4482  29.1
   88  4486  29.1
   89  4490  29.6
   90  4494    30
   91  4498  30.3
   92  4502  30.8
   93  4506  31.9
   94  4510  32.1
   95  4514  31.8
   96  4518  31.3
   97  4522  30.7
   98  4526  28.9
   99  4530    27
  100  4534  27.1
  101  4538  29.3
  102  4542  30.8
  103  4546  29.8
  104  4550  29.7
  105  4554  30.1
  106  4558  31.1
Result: 0.26 mag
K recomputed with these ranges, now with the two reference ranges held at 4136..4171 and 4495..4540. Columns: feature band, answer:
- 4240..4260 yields 0.14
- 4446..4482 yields 0.06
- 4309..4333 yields 0.16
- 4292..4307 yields 0.37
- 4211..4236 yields 0.10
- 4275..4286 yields 0.16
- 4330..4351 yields 0.08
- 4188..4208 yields 0.07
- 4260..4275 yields 0.14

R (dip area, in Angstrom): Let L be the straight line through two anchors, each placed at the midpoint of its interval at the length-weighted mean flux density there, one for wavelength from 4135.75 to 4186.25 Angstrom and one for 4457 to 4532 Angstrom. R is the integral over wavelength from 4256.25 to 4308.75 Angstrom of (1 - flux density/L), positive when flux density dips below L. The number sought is 9.3 Angstrom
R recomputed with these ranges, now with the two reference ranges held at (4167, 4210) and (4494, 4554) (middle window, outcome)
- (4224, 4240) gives 1.8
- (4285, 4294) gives 1.6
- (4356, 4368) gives 0.6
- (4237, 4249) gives 0.9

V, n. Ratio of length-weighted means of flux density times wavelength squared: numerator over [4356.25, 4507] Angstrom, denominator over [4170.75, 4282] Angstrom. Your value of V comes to 1.28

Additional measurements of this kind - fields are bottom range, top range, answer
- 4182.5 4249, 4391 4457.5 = 1.26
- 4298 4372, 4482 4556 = 1.38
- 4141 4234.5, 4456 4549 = 1.44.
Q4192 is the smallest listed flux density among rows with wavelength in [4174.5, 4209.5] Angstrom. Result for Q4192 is 22.4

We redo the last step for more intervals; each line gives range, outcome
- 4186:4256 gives 20.7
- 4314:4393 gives 21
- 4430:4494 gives 24.7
